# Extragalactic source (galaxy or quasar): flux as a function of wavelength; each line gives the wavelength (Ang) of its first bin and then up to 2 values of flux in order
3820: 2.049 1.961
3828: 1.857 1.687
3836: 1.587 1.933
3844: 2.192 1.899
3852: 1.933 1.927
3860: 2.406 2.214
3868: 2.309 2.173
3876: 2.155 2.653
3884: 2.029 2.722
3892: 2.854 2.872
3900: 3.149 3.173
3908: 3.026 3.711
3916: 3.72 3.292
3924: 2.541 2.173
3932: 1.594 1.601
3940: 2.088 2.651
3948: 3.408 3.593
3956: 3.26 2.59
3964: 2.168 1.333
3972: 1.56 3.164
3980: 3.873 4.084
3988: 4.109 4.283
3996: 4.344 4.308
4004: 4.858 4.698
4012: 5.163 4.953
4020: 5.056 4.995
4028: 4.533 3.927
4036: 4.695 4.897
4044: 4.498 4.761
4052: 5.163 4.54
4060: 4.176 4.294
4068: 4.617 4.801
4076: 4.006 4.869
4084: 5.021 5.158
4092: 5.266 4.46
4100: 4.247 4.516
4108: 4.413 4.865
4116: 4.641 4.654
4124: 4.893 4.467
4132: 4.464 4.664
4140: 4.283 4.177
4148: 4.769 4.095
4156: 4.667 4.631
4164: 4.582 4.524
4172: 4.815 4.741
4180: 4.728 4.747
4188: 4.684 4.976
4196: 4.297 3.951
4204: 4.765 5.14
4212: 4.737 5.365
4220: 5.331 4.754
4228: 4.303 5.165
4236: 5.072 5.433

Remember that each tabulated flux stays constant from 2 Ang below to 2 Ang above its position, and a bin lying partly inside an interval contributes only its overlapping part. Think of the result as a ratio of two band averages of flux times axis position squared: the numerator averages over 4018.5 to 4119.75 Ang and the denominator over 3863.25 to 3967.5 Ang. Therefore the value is 1.88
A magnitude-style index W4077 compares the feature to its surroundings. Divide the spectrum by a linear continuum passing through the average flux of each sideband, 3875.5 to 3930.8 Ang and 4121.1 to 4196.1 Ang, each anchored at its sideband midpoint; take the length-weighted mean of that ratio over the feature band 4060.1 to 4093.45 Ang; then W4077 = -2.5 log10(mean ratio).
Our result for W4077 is -0.17 mag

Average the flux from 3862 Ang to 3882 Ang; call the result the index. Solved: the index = 2.3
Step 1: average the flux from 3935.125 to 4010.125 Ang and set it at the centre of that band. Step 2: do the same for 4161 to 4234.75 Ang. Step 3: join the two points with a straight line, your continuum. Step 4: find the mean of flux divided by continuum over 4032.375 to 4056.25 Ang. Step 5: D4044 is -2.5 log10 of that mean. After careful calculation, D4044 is -0.247 mag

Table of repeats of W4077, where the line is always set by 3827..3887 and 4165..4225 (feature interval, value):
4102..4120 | -0.13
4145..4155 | -0.01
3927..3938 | 0.46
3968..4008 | -0.20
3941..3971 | 0.08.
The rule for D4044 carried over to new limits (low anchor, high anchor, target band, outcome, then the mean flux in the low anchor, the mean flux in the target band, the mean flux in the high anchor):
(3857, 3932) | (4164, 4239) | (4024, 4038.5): -0.23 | 2.69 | 4.49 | 4.79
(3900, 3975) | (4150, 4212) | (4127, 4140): -0.06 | 2.66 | 4.5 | 4.63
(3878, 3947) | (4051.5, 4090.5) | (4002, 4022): -0.25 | 2.71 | 4.95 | 4.65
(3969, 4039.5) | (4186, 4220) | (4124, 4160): 0.03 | 4.24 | 4.48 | 4.77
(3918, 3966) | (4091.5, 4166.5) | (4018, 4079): -0.24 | 2.58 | 4.6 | 4.55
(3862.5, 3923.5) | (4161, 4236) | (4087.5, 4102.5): -0.16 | 2.8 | 4.74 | 4.76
